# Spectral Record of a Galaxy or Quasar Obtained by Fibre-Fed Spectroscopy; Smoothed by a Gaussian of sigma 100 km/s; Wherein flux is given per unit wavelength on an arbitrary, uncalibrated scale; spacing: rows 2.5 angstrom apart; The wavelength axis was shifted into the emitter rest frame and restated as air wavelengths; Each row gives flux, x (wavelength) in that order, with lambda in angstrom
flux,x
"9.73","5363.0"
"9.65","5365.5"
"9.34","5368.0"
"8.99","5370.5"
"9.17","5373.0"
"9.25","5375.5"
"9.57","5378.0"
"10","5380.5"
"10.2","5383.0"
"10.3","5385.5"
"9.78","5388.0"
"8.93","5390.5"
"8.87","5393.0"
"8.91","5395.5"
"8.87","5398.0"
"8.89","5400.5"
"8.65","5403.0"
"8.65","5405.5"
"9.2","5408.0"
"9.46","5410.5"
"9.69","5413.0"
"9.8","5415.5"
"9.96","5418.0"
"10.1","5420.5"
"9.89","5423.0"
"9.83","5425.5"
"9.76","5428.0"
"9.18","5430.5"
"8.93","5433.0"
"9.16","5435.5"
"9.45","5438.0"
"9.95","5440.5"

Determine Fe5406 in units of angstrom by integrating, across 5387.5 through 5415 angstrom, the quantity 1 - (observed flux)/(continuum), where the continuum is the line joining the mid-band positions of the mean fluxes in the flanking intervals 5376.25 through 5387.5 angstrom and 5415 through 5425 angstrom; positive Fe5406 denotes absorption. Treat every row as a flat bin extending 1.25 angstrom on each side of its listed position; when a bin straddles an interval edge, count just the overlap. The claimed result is 2.4 angstrom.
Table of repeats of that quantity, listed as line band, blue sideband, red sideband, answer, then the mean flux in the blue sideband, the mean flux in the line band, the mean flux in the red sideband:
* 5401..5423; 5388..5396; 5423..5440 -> -0.5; 9.04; 9.45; 9.45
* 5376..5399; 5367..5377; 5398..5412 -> -1.0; 9.19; 9.49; 8.97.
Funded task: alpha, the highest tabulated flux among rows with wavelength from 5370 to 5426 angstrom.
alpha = 10.3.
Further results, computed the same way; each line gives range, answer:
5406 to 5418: 9.96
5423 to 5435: 9.89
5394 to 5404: 8.91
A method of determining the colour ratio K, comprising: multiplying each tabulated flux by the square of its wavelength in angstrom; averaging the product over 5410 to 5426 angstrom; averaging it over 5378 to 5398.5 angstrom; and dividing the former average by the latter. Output 1.05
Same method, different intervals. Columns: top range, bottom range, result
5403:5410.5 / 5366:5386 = 0.95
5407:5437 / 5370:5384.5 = 1.02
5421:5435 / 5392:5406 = 1.09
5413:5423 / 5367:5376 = 1.10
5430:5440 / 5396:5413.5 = 1.04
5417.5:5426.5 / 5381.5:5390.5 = 1.02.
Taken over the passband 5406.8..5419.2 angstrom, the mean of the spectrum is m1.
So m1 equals 9.62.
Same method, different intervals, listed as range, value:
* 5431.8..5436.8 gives 9.05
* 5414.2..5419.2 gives 9.88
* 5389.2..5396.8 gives 8.91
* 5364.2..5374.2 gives 9.29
